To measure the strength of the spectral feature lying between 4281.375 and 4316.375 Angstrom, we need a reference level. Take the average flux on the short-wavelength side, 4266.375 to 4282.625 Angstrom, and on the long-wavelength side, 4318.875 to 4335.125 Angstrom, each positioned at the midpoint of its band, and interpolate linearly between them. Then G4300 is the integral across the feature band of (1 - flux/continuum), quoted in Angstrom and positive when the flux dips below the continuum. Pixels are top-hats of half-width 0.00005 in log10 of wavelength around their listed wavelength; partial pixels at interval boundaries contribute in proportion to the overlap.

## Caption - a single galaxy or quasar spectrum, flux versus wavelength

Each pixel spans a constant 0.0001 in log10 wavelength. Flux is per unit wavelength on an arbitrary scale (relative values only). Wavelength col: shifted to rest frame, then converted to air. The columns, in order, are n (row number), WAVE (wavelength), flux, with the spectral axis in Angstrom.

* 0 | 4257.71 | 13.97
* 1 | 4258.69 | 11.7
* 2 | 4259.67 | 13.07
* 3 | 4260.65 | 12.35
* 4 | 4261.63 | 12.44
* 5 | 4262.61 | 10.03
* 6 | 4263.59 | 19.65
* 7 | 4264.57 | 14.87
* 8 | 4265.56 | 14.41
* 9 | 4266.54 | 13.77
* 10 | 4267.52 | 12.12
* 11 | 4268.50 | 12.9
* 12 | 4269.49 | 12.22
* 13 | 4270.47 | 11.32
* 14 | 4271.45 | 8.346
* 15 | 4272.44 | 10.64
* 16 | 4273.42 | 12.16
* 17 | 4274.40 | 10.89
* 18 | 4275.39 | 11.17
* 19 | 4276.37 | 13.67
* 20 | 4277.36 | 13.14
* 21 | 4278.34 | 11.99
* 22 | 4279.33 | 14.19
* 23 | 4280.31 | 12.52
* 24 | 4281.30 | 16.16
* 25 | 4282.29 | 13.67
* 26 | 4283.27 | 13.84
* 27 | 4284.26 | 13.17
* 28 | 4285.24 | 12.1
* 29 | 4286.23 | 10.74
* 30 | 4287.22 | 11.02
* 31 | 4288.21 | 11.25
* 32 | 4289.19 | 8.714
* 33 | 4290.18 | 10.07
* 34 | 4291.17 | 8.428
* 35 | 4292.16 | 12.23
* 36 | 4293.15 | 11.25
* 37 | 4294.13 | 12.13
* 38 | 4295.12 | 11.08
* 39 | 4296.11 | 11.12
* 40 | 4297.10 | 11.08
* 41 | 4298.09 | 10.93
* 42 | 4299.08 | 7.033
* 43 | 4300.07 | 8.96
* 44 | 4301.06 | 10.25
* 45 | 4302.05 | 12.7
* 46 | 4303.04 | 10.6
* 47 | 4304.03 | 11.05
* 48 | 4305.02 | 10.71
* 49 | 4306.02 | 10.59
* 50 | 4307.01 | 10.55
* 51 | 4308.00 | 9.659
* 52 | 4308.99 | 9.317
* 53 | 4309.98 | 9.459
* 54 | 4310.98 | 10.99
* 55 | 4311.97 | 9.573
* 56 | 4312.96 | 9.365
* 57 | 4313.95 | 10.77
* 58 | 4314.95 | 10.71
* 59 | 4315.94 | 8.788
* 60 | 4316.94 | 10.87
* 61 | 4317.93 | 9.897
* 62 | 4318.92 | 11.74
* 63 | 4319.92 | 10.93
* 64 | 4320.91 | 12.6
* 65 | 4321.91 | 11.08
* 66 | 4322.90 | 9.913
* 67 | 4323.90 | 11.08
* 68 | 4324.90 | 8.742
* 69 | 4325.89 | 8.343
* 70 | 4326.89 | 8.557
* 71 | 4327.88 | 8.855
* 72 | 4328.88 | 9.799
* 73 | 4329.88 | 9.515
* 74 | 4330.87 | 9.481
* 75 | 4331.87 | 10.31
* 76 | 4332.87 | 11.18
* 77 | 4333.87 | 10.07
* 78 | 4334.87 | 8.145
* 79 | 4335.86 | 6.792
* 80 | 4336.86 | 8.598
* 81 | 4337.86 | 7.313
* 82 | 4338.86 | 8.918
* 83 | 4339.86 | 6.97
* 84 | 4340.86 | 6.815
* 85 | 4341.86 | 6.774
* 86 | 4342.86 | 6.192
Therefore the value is 1.64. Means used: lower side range 12.4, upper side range 9.99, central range 10.8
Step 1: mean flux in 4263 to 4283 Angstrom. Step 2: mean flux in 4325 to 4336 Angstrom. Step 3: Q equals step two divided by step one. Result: 0.7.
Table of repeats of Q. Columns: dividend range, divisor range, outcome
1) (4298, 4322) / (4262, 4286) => 0.80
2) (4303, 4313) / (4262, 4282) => 0.79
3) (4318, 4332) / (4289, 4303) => 0.96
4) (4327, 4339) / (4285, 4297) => 0.84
